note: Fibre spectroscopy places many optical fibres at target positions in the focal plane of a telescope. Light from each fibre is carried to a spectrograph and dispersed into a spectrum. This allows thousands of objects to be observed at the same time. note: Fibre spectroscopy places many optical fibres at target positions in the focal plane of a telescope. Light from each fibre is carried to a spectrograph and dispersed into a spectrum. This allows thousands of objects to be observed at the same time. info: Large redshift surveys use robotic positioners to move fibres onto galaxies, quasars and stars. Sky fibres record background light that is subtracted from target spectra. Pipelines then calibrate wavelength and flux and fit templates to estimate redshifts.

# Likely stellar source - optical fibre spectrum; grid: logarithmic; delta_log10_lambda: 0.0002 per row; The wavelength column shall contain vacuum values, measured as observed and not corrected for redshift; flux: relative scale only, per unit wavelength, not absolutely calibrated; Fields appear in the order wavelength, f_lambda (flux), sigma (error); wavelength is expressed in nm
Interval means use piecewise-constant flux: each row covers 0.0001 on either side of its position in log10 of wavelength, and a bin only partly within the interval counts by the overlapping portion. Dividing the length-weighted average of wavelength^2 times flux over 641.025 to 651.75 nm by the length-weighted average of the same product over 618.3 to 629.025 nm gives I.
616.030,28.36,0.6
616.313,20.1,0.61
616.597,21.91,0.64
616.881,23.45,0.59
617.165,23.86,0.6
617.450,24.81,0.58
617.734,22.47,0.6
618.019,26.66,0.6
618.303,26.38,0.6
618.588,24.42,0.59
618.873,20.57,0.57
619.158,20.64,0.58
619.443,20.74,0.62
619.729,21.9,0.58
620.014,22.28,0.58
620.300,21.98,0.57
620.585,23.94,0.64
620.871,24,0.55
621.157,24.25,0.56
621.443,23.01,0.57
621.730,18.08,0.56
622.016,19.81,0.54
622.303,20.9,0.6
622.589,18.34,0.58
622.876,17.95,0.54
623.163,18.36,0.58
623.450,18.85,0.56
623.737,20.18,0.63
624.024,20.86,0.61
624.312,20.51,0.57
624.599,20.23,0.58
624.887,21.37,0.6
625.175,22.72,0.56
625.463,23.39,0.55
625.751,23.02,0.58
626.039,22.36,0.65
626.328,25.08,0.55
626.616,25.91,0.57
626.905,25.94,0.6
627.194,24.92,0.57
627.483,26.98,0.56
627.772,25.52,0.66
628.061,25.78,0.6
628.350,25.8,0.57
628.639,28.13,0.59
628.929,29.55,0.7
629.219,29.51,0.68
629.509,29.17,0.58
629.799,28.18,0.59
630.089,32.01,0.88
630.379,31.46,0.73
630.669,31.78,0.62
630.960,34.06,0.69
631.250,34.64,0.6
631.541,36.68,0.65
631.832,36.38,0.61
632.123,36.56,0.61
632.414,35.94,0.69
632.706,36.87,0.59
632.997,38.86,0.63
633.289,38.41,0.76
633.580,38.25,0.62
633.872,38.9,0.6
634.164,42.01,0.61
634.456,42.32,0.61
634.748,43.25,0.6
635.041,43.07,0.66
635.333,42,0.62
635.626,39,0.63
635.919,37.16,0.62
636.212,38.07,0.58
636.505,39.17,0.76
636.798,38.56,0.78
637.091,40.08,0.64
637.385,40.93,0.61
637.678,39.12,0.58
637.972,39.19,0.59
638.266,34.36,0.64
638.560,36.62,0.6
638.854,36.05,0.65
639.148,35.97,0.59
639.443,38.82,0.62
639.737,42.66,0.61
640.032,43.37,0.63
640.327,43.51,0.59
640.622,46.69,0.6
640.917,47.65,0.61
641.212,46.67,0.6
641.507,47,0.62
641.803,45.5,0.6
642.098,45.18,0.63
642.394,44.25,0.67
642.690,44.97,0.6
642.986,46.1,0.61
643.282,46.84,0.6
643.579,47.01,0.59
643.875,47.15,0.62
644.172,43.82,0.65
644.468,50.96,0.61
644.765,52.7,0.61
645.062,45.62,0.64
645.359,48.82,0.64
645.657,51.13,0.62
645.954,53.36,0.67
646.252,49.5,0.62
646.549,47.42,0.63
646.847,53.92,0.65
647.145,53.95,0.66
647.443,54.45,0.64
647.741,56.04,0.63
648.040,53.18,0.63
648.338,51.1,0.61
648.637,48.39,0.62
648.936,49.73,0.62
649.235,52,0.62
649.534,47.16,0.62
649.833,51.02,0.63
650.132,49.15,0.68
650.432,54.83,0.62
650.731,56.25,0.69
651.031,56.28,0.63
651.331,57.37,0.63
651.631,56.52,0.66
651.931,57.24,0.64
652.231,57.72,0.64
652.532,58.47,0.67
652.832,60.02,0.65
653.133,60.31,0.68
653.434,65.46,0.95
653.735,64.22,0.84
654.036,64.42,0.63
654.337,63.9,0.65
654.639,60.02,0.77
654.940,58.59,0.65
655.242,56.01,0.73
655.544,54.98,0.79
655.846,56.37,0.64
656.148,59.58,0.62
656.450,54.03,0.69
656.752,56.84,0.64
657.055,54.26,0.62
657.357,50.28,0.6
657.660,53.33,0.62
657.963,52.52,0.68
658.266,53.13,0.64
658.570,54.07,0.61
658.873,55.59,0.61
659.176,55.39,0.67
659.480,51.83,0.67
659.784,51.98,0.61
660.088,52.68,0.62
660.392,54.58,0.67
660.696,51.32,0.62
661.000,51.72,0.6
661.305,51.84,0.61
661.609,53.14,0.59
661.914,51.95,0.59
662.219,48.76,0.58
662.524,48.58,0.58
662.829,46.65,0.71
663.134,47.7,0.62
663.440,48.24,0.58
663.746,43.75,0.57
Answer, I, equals 2.37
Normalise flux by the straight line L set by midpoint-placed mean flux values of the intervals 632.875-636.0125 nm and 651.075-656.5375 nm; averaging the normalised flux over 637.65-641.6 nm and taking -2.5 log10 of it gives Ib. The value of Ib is 0.11 mag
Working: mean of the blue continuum 40.4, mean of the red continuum 59.2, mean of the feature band 41.3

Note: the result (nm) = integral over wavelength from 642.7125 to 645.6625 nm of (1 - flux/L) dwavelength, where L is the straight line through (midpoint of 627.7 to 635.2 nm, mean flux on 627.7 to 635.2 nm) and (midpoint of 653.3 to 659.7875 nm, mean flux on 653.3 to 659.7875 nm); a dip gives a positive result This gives -0.13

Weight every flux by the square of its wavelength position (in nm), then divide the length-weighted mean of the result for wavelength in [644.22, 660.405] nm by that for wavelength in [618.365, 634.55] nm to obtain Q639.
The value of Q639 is 2.19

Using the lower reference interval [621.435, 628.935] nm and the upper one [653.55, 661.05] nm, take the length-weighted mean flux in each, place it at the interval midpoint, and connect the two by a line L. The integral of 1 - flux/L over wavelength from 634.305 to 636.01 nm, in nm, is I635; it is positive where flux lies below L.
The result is -0.44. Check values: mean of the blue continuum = 22.6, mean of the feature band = 41.3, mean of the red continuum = 55.8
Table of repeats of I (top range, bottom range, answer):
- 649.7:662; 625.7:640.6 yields 1.71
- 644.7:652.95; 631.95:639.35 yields 1.42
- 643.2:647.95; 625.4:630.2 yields 2.00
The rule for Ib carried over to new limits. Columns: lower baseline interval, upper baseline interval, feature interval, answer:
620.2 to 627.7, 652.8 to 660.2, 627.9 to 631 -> -0.05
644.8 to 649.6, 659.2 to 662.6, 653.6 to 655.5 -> -0.18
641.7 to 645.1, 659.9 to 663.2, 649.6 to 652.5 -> -0.14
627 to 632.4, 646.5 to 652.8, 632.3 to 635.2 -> -0.13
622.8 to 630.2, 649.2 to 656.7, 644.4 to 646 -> -0.06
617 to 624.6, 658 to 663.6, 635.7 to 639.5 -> -0.11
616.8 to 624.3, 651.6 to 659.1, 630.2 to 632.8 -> -0.06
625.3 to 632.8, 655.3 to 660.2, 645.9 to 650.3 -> -0.12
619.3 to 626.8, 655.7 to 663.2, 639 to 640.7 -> -0.16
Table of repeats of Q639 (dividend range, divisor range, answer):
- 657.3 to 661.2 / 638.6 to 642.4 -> 1.30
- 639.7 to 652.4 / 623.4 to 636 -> 1.70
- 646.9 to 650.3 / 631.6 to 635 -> 1.39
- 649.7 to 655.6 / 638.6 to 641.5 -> 1.43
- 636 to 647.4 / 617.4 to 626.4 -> 2.18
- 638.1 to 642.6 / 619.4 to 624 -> 2.15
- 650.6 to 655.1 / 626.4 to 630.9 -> 2.29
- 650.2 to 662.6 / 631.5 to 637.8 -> 1.52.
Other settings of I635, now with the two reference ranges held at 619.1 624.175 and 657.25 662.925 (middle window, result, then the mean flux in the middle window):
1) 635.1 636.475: -0.30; 39.3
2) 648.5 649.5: -0.15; 49.7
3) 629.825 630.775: -0.11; 31.3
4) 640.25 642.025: -0.46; 46.3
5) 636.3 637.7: -0.26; 39.6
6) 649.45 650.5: -0.16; 50.4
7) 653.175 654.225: -0.39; 64.2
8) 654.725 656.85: -0.35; 56.7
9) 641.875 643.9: -0.41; 45.8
